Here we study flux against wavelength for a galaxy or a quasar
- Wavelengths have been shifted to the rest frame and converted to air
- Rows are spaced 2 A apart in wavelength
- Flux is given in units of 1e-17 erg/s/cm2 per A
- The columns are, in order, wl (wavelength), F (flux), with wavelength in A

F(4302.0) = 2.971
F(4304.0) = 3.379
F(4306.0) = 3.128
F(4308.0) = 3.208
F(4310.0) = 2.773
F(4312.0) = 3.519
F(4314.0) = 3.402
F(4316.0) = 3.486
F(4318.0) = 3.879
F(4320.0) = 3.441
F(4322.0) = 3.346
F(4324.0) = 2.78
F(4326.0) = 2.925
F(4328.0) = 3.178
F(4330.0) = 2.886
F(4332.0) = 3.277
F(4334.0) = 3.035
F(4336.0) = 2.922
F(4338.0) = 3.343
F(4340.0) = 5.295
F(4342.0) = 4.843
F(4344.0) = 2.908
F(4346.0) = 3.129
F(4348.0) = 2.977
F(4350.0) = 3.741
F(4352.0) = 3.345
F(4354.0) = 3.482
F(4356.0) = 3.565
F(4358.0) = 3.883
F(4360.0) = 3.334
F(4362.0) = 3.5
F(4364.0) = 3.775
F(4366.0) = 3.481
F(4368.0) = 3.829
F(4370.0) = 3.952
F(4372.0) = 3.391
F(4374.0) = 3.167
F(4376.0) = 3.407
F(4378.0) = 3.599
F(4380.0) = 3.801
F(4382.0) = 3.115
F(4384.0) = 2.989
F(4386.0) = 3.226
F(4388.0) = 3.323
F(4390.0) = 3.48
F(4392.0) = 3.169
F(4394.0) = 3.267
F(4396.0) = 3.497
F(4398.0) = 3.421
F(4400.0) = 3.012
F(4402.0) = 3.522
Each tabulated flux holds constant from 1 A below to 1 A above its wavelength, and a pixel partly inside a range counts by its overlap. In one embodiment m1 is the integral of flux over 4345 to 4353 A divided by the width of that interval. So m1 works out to 3.3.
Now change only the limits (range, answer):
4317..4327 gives 3.27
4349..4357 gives 3.53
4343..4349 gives 3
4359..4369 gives 3.58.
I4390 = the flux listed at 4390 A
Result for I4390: 3.48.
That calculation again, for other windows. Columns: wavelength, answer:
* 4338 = 3.343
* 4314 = 3.402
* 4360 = 3.334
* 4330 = 2.886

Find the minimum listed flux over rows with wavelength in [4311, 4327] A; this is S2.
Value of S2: 2.78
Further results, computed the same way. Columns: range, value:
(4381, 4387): 2.989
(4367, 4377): 3.167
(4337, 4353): 2.908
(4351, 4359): 3.345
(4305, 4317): 2.773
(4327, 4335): 2.886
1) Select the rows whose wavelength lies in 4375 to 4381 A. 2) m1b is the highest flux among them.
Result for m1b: 3.801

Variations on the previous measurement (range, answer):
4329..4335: 3.277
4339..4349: 5.295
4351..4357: 3.565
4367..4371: 3.952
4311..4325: 3.879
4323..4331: 3.178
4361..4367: 3.775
